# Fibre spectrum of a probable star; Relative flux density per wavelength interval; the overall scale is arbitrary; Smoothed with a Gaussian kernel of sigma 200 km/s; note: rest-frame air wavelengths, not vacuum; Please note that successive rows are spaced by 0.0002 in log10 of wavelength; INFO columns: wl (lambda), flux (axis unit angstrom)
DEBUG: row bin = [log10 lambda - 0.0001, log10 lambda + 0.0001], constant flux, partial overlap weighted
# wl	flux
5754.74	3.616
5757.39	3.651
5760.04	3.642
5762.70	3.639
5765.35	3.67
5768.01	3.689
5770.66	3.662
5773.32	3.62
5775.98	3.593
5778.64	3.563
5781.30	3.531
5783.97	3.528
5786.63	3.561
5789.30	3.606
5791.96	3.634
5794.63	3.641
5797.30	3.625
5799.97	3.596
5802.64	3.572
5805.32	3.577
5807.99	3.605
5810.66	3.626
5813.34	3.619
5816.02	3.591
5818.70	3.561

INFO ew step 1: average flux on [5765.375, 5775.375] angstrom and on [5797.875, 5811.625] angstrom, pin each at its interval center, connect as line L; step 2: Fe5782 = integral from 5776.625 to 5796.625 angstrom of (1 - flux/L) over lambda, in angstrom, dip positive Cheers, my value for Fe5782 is 0.2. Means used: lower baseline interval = 3.65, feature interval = 3.58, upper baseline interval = 3.6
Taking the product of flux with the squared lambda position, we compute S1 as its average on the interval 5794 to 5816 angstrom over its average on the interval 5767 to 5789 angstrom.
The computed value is 1.01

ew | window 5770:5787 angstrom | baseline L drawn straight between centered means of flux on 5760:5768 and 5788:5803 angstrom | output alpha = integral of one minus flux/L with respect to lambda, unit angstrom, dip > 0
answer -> 0.3 angstrom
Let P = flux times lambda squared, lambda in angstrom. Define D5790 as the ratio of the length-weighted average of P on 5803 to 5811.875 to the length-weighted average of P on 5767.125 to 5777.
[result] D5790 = 1.0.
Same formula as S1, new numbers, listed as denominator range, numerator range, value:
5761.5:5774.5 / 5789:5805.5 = 1.00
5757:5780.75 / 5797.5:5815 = 1.00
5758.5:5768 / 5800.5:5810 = 1.00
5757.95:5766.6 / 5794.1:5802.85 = 1.00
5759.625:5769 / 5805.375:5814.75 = 1.00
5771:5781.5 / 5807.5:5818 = 1.02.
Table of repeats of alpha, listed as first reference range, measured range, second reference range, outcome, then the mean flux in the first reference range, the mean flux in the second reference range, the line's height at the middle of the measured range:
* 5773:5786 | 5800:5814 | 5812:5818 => -0.04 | 3.56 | 3.6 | 3.59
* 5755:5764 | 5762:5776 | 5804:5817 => -0.07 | 3.64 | 3.6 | 3.63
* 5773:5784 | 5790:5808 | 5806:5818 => -0.08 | 3.56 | 3.61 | 3.59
